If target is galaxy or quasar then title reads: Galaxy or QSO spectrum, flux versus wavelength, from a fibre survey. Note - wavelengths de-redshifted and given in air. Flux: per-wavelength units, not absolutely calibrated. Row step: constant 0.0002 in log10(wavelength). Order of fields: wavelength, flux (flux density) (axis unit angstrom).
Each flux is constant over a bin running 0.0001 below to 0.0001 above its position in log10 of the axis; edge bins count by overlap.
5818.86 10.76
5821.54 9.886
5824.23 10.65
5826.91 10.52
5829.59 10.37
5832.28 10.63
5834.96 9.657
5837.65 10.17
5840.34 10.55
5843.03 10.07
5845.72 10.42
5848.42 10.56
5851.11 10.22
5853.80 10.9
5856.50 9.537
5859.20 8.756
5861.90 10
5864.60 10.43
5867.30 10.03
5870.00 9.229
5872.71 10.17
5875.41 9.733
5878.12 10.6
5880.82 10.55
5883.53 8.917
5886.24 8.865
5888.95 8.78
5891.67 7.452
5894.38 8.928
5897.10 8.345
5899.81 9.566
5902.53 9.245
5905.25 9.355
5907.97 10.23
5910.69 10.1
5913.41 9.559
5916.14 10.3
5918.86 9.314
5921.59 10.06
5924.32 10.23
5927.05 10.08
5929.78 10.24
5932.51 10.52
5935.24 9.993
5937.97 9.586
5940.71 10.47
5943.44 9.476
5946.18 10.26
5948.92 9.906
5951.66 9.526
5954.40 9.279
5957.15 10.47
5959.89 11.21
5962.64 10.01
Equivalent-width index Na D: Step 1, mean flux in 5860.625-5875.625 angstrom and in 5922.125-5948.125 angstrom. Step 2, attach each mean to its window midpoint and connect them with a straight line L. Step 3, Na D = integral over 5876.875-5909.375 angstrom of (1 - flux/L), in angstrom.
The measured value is 2.5 angstrom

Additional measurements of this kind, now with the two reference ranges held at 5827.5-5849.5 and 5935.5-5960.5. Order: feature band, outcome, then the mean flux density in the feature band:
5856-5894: 2.65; 9.49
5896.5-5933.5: 0.96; 9.82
